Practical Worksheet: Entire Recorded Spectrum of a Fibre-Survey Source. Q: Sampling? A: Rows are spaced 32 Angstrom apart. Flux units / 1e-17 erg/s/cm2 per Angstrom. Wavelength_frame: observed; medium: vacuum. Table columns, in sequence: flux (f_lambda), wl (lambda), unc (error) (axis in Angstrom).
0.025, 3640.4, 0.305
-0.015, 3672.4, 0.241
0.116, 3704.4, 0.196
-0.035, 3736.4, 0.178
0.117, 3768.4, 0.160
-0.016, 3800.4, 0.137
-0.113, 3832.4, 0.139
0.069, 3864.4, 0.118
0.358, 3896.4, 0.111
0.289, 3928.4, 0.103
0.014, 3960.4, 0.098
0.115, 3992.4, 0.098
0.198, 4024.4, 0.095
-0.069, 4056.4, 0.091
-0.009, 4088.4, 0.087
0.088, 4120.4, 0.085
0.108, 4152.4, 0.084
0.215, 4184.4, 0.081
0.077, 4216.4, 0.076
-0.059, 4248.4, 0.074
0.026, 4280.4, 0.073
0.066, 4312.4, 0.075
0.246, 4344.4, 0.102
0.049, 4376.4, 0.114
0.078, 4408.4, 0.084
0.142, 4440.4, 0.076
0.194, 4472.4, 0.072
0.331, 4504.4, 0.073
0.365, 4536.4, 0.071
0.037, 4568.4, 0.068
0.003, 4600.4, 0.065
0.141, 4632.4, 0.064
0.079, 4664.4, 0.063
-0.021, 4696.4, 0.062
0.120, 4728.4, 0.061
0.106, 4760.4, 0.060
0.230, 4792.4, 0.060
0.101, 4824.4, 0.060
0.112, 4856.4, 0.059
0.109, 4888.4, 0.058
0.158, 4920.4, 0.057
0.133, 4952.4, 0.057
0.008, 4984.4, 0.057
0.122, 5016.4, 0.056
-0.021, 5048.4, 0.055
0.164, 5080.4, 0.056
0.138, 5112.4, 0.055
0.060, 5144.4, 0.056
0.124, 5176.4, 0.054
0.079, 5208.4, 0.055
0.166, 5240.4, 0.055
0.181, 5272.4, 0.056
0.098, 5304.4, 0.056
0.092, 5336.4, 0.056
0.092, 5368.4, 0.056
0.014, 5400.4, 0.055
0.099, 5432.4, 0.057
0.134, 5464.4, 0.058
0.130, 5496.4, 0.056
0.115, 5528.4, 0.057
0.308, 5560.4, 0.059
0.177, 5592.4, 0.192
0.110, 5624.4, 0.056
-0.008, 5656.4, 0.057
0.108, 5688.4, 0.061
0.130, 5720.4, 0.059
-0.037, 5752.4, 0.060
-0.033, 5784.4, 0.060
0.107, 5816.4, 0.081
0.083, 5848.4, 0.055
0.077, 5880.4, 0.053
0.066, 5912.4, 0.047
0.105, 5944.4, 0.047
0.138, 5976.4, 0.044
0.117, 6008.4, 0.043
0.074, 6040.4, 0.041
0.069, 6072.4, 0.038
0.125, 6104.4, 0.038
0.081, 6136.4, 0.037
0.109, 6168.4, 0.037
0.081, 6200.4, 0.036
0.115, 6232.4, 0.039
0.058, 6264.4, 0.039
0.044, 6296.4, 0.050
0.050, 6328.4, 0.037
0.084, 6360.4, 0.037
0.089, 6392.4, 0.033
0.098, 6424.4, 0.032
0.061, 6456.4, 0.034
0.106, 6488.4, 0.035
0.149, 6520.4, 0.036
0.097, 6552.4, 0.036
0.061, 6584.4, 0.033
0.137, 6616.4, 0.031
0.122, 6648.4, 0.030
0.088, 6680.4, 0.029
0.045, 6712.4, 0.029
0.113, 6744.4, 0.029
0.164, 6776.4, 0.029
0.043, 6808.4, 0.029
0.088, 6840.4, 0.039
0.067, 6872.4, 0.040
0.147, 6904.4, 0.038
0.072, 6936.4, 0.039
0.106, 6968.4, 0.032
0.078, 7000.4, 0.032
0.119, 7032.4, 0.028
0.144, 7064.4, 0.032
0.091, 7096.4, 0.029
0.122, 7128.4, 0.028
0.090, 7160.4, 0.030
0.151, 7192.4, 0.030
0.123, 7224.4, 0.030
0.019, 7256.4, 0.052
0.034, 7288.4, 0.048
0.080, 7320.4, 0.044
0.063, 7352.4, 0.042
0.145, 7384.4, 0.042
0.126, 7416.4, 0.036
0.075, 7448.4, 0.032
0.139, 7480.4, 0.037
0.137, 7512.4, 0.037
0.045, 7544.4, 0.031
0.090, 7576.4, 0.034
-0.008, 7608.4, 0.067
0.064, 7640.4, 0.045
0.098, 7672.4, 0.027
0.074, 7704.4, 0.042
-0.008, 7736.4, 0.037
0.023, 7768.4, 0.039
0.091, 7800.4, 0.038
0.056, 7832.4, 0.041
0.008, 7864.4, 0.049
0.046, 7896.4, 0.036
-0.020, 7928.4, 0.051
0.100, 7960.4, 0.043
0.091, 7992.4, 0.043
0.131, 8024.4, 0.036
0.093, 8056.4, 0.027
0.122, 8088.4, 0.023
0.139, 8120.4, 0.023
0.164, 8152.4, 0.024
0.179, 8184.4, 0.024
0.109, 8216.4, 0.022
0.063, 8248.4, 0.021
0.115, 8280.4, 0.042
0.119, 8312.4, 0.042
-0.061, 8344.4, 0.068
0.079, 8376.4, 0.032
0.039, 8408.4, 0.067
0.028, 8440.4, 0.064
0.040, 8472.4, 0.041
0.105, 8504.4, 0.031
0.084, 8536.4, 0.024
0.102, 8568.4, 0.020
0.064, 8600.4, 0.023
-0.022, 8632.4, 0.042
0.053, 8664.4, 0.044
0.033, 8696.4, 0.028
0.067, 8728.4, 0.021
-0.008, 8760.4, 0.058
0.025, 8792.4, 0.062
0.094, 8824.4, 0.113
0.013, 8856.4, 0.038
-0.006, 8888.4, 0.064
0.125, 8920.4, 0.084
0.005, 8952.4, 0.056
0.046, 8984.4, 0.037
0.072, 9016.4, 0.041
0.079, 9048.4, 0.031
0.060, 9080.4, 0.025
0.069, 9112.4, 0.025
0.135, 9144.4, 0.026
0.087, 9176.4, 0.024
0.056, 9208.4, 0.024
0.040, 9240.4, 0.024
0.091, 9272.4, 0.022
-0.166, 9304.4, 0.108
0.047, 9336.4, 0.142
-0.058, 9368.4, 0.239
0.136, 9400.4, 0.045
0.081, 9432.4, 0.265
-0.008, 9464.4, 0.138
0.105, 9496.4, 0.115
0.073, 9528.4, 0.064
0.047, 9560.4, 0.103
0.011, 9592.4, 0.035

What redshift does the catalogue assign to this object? 1.92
